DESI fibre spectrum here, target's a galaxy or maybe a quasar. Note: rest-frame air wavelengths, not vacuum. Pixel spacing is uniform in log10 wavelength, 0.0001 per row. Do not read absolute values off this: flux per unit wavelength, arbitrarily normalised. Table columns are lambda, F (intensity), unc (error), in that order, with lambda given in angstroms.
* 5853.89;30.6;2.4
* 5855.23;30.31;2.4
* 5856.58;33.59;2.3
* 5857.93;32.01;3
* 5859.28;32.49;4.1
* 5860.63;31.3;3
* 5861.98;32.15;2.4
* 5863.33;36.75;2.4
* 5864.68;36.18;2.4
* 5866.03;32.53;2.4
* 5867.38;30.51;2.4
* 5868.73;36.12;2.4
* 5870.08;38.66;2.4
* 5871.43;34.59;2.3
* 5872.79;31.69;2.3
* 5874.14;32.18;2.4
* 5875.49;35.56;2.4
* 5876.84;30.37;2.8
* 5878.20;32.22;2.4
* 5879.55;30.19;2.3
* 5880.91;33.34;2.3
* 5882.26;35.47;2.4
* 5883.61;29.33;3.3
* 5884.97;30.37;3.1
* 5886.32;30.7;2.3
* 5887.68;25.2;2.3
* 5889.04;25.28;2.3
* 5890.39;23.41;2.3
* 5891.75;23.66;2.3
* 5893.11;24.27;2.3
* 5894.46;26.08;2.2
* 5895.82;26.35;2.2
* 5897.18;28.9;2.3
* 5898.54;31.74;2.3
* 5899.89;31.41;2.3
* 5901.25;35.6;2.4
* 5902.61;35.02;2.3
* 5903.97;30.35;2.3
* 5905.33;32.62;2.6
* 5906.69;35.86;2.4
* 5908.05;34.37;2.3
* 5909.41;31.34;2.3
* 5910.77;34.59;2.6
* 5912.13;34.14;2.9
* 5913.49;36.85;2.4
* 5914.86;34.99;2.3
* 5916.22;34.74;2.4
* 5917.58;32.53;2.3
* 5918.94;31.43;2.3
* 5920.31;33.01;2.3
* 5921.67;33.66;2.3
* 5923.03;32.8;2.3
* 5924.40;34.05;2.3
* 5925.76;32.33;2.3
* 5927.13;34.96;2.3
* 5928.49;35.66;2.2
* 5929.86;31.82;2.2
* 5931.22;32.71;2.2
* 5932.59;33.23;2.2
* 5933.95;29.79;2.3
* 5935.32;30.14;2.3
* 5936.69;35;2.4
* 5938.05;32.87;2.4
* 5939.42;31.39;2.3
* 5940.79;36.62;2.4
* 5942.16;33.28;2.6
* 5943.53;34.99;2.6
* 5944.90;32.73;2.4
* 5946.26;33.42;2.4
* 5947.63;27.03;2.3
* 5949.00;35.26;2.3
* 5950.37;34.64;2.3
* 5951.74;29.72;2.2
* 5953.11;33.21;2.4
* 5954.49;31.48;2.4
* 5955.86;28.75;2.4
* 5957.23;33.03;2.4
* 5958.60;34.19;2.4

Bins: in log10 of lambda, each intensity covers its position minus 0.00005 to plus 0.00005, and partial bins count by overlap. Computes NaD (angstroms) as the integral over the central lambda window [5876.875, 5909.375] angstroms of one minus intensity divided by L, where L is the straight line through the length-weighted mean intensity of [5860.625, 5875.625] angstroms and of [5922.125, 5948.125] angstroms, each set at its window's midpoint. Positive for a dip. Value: 3.4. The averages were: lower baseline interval 34.1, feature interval 30.1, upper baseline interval 32.9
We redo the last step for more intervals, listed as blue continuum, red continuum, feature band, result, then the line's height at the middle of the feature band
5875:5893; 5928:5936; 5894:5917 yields -1.55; 30.6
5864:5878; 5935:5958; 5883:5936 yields 2.78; 33.2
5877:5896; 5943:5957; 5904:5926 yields -2.62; 30.1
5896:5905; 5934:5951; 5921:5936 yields -0.10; 32.6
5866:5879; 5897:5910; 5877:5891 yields 1.53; 33.2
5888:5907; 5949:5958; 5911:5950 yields -3.09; 30.9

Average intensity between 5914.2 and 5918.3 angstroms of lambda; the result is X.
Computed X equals 34.1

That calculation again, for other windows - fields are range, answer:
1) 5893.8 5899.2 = 28.2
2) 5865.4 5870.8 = 34.5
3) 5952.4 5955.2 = 32.2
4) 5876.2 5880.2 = 30.9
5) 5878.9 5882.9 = 33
